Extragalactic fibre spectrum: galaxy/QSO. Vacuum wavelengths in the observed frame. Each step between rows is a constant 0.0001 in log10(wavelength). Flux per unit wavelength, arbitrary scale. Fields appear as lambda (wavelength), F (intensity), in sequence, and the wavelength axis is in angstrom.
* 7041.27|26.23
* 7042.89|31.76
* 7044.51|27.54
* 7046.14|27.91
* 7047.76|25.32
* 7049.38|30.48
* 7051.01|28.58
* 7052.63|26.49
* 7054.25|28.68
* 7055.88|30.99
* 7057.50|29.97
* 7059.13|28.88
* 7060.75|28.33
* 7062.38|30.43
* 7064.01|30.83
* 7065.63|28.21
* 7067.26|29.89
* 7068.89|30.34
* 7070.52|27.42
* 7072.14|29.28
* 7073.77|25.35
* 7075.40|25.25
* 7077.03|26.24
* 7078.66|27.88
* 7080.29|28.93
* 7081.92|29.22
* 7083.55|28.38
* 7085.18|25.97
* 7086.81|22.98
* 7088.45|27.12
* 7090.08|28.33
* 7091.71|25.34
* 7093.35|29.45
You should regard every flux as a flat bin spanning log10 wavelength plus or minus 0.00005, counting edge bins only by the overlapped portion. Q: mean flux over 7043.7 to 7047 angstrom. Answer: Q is 27.7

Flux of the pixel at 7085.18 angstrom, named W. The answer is 25.97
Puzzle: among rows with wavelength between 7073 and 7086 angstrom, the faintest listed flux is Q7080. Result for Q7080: 25.25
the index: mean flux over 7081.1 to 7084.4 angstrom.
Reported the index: 28.8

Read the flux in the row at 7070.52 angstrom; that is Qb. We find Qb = 27.42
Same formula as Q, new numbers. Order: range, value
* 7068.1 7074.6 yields 28.1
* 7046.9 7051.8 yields 28.1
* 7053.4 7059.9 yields 29.6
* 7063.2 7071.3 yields 29.3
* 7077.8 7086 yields 28.1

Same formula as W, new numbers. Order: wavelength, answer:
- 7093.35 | 29.45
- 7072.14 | 29.28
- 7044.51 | 27.54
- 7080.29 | 28.93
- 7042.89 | 31.76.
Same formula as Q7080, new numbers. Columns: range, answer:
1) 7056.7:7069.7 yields 28.21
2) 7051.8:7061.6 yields 26.49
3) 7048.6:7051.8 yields 28.58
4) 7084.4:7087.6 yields 22.98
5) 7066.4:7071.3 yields 27.42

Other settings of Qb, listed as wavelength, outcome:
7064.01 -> 30.83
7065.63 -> 28.21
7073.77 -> 25.35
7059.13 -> 28.88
